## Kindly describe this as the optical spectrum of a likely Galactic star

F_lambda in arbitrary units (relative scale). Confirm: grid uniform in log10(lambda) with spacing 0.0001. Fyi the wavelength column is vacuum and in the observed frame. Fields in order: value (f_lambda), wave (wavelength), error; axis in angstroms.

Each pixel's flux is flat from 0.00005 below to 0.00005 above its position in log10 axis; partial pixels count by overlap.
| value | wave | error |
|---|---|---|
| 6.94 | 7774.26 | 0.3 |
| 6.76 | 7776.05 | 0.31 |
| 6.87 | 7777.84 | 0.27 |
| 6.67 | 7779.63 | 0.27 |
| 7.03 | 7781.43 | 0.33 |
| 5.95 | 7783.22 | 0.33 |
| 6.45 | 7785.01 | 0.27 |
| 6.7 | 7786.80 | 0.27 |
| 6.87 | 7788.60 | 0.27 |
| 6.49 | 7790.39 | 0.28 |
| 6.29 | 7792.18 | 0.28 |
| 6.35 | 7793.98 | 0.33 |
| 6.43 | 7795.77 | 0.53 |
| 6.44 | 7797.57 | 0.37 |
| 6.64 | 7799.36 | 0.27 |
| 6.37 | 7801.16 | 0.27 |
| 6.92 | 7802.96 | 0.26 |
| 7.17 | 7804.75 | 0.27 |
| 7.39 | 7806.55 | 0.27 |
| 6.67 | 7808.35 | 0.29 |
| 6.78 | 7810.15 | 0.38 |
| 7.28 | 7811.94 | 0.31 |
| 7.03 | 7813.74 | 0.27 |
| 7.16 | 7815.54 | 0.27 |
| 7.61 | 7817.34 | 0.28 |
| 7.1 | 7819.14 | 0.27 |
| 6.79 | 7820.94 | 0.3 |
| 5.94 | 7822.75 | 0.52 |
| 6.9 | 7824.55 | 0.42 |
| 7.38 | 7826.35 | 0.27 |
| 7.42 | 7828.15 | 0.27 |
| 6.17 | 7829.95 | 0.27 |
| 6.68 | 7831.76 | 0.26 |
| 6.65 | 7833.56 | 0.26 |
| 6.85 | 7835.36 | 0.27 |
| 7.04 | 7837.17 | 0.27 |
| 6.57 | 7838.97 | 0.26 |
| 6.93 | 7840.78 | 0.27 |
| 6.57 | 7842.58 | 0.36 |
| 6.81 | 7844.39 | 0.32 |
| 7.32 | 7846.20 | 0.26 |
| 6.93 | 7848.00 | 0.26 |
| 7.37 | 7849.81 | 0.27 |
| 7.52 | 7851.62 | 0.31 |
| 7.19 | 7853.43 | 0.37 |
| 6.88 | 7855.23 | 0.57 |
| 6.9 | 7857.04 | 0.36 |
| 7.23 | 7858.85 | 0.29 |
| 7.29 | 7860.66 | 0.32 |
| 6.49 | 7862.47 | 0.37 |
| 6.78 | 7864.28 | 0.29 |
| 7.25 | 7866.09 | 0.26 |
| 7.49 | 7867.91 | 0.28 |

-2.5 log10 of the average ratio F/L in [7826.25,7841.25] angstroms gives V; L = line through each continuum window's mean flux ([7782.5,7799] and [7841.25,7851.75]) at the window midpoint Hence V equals 0.014 mag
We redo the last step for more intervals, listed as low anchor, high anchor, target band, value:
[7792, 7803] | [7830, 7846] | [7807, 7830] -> -0.06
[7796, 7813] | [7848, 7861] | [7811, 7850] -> 0.01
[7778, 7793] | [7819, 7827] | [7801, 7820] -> -0.06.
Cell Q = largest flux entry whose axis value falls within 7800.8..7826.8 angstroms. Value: 7.61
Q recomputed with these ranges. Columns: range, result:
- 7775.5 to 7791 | 7.03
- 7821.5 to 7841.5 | 7.42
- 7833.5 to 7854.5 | 7.52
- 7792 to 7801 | 6.64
